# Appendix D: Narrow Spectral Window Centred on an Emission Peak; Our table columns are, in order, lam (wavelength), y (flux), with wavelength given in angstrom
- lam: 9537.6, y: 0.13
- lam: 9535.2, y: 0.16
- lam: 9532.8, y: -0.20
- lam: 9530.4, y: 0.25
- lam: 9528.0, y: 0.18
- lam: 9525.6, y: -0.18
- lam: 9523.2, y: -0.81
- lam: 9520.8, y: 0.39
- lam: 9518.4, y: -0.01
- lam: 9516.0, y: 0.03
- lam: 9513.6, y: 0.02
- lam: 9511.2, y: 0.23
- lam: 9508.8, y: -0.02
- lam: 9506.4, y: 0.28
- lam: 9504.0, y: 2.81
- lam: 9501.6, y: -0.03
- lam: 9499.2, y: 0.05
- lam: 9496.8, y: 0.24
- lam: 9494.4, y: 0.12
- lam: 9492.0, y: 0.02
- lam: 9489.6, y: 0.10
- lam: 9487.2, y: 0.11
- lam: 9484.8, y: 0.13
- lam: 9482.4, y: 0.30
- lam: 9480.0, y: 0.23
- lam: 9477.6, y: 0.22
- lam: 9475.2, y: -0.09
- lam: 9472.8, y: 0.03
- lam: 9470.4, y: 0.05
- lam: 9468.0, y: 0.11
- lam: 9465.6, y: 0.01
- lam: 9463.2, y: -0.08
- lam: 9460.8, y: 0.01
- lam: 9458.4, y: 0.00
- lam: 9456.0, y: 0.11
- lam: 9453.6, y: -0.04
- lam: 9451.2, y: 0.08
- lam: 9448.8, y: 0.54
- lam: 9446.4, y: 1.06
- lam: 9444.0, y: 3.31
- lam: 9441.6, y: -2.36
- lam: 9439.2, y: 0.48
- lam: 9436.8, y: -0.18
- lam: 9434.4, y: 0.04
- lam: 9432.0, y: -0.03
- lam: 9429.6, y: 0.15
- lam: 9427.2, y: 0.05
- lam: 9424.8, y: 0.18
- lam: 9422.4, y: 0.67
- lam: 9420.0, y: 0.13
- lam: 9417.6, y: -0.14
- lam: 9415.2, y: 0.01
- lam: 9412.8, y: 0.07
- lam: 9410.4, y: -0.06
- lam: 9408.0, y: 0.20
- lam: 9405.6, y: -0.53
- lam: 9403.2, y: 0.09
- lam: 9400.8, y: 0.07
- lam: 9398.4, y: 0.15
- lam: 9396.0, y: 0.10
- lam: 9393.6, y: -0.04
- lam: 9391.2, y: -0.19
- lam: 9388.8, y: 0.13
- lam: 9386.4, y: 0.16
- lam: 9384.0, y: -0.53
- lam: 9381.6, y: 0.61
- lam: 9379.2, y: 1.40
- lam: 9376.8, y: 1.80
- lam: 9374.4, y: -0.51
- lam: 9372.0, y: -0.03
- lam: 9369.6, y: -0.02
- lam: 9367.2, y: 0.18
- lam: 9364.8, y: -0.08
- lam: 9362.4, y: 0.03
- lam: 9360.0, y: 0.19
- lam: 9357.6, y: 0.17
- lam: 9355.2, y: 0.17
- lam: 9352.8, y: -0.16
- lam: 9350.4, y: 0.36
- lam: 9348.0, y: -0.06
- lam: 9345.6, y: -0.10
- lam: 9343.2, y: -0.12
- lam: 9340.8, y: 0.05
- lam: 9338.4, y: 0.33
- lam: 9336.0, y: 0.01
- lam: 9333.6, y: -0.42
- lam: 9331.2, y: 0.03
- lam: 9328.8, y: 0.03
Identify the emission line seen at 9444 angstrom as H-beta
